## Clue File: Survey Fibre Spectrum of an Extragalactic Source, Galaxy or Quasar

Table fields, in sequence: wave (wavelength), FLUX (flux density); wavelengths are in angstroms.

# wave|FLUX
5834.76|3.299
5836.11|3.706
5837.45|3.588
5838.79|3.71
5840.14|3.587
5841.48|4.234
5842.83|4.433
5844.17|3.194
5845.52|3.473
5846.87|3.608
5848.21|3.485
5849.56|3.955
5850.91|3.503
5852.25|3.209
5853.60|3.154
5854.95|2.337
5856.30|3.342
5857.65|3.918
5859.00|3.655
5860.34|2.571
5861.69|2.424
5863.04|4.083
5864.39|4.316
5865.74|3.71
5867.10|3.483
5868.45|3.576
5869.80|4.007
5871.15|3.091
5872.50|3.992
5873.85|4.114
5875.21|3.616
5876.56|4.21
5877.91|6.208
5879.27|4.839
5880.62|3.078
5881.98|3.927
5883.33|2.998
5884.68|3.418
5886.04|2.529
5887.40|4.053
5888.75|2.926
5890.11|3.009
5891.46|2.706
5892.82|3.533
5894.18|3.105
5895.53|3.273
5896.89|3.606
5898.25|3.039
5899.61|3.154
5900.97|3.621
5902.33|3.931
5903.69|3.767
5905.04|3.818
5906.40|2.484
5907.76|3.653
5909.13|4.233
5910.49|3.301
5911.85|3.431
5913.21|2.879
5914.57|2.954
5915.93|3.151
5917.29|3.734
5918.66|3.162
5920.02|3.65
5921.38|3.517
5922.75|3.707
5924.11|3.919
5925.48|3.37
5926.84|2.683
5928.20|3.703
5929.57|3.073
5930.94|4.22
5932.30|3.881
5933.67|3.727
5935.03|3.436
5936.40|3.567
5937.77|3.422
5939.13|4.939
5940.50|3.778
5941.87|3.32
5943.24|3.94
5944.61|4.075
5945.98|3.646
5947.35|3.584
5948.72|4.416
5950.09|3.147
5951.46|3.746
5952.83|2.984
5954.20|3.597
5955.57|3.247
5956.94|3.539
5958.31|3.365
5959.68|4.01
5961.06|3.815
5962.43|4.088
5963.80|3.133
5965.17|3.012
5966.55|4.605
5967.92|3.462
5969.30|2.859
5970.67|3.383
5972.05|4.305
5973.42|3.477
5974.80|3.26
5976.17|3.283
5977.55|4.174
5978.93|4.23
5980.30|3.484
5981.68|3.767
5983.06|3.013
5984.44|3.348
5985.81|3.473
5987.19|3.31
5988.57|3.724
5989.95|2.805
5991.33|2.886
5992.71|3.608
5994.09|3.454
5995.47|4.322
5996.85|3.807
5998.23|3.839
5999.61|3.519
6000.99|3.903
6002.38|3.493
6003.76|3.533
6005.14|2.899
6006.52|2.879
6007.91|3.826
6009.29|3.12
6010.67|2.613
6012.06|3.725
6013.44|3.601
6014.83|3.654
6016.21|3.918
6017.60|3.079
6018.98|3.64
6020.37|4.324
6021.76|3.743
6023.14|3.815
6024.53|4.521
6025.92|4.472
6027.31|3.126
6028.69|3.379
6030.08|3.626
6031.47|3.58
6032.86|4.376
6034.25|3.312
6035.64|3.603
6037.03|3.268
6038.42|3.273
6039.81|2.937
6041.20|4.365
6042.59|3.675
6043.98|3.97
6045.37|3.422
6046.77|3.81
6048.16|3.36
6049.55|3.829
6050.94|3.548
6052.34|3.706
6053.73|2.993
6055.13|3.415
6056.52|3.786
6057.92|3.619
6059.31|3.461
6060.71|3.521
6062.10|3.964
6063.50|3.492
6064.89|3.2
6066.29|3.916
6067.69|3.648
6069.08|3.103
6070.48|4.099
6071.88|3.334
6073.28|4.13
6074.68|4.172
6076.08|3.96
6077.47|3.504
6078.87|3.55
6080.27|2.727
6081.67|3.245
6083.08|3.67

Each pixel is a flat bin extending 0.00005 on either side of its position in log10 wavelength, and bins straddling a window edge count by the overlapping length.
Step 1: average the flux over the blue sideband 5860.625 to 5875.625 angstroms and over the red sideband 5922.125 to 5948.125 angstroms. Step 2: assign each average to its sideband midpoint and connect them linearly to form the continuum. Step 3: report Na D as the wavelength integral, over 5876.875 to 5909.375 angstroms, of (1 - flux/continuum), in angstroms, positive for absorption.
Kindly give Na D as 1.1 angstroms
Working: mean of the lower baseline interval 3.64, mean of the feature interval 3.54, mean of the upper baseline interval 3.69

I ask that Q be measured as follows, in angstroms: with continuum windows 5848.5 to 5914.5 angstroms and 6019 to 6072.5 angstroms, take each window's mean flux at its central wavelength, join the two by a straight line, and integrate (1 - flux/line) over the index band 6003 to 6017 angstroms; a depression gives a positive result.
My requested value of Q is 0.9 angstroms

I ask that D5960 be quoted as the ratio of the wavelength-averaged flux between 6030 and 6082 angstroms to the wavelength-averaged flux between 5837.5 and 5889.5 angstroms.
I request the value 0.99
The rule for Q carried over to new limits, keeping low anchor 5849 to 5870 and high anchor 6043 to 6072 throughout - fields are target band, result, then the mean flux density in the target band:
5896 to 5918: 0.3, 3.42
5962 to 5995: 0.2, 3.51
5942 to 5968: -1.0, 3.65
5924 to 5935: -0.2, 3.55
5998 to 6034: -0.6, 3.62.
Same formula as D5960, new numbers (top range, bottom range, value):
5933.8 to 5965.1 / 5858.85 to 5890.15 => 1.00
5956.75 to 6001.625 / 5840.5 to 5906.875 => 1.01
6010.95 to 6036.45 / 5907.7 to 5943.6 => 1.05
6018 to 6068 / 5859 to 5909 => 1.03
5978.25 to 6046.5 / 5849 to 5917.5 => 1.02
